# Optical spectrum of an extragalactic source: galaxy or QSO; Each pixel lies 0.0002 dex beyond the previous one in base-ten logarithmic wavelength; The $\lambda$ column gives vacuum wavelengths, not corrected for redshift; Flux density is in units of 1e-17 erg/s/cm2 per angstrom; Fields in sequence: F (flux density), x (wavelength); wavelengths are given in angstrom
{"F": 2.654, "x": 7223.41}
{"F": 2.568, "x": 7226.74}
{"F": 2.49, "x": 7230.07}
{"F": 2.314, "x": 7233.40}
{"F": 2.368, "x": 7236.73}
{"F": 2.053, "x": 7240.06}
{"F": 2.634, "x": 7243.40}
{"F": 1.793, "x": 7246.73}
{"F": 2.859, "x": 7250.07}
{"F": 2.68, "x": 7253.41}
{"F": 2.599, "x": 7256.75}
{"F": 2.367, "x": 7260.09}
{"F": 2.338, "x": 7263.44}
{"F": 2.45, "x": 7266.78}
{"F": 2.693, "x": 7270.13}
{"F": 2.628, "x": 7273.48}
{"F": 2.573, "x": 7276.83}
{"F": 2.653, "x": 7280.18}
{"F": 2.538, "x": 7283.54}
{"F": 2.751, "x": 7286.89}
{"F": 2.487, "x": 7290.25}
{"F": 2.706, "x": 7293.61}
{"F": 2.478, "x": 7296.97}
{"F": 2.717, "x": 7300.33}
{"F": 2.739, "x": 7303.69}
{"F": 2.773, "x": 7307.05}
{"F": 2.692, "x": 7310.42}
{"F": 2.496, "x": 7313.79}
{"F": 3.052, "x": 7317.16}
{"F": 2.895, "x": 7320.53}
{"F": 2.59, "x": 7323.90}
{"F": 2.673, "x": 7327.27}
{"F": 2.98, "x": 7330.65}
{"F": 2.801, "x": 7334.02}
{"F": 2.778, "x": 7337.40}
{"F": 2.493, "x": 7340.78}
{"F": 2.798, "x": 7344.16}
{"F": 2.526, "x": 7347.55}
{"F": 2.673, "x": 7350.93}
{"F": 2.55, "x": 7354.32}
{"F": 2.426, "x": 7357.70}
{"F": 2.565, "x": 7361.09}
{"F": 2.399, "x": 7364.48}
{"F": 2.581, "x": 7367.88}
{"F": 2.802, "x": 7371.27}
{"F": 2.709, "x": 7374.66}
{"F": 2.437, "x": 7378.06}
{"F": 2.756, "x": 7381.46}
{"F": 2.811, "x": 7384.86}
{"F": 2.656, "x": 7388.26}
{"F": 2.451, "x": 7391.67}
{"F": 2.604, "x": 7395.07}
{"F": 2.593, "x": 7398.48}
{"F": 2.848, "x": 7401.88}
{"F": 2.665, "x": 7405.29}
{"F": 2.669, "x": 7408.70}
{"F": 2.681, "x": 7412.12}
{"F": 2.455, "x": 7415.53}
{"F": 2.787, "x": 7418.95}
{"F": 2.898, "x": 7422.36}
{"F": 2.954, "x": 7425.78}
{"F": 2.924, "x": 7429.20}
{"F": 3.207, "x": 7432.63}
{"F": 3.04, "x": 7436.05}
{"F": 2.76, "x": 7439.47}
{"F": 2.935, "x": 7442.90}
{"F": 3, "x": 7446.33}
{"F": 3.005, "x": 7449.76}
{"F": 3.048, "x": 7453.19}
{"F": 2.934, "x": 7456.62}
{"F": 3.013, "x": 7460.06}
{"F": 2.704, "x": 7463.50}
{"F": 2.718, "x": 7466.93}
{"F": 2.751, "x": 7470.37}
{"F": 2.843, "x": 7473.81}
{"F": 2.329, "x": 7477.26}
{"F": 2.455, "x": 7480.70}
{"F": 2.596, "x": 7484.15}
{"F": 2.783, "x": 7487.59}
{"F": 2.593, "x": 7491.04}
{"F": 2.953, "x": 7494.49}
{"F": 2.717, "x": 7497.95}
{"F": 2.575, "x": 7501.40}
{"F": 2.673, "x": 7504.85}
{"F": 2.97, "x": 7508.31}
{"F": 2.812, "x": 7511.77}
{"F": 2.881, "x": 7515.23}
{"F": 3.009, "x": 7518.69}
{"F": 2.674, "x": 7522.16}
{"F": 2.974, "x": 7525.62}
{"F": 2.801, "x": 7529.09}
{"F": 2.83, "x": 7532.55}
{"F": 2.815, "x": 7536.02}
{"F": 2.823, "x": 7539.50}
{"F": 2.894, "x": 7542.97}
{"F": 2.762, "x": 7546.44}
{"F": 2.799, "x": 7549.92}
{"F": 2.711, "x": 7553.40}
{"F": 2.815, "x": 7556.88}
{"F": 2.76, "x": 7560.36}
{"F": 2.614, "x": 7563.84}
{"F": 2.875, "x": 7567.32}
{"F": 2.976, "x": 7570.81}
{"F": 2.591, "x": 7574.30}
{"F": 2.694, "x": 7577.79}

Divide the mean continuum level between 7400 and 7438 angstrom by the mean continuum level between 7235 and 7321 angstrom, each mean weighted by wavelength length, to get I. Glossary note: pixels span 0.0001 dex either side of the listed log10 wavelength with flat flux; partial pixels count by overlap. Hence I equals 1.10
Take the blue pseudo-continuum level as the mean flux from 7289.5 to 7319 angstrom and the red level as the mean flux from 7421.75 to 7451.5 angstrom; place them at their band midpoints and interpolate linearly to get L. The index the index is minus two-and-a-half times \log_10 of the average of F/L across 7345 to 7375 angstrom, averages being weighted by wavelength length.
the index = 0.09 mag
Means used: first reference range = 2.69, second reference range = 2.97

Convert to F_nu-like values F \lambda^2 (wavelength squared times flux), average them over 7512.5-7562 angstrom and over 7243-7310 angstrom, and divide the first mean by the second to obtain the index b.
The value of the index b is 1.18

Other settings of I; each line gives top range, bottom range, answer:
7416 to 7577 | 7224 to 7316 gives 1.11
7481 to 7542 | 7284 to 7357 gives 1.04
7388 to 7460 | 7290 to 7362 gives 1.05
